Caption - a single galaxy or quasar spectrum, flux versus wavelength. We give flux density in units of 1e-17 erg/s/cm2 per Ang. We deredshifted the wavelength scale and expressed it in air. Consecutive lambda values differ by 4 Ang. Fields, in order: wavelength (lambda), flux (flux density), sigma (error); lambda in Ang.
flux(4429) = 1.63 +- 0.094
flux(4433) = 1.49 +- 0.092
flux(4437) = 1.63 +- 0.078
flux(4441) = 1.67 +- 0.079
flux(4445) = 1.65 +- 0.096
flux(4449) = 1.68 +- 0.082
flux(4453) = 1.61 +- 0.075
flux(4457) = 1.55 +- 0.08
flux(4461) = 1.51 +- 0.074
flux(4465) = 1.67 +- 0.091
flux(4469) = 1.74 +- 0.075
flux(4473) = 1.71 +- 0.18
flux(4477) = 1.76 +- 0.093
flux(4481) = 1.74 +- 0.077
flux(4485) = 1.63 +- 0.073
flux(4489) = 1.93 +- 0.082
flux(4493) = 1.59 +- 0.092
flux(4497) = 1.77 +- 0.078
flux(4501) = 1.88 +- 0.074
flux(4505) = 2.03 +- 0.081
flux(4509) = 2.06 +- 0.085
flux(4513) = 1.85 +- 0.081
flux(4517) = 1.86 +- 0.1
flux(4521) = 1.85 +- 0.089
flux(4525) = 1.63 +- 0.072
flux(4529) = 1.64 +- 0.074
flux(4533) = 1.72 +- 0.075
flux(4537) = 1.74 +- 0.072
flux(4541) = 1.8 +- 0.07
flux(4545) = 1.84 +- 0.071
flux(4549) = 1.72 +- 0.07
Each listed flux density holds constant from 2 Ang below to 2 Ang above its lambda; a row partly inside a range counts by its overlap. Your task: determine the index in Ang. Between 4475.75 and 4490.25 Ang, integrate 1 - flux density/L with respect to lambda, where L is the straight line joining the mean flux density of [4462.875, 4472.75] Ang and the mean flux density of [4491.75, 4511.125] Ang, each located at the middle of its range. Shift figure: 0.2 Ang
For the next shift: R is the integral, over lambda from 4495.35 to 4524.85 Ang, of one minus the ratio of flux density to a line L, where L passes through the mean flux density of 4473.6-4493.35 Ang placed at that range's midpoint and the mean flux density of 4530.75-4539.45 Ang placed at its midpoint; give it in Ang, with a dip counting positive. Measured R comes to -2.5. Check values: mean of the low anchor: 1.74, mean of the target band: 1.88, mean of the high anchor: 1.73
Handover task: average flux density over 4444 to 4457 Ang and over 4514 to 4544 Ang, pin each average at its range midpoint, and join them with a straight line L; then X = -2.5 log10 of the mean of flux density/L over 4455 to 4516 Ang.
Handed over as -0.05 mag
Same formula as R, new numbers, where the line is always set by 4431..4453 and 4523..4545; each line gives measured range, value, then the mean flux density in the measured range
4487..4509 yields -2.3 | 1.86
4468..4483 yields -0.7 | 1.74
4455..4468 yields 0.4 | 1.59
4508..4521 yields -1.6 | 1.9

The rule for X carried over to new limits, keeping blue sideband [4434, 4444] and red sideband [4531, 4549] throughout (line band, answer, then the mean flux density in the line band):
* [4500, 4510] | -0.159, 1.99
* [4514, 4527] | -0.026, 1.79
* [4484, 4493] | -0.034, 1.75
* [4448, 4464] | 0.047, 1.59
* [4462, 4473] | -0.010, 1.69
